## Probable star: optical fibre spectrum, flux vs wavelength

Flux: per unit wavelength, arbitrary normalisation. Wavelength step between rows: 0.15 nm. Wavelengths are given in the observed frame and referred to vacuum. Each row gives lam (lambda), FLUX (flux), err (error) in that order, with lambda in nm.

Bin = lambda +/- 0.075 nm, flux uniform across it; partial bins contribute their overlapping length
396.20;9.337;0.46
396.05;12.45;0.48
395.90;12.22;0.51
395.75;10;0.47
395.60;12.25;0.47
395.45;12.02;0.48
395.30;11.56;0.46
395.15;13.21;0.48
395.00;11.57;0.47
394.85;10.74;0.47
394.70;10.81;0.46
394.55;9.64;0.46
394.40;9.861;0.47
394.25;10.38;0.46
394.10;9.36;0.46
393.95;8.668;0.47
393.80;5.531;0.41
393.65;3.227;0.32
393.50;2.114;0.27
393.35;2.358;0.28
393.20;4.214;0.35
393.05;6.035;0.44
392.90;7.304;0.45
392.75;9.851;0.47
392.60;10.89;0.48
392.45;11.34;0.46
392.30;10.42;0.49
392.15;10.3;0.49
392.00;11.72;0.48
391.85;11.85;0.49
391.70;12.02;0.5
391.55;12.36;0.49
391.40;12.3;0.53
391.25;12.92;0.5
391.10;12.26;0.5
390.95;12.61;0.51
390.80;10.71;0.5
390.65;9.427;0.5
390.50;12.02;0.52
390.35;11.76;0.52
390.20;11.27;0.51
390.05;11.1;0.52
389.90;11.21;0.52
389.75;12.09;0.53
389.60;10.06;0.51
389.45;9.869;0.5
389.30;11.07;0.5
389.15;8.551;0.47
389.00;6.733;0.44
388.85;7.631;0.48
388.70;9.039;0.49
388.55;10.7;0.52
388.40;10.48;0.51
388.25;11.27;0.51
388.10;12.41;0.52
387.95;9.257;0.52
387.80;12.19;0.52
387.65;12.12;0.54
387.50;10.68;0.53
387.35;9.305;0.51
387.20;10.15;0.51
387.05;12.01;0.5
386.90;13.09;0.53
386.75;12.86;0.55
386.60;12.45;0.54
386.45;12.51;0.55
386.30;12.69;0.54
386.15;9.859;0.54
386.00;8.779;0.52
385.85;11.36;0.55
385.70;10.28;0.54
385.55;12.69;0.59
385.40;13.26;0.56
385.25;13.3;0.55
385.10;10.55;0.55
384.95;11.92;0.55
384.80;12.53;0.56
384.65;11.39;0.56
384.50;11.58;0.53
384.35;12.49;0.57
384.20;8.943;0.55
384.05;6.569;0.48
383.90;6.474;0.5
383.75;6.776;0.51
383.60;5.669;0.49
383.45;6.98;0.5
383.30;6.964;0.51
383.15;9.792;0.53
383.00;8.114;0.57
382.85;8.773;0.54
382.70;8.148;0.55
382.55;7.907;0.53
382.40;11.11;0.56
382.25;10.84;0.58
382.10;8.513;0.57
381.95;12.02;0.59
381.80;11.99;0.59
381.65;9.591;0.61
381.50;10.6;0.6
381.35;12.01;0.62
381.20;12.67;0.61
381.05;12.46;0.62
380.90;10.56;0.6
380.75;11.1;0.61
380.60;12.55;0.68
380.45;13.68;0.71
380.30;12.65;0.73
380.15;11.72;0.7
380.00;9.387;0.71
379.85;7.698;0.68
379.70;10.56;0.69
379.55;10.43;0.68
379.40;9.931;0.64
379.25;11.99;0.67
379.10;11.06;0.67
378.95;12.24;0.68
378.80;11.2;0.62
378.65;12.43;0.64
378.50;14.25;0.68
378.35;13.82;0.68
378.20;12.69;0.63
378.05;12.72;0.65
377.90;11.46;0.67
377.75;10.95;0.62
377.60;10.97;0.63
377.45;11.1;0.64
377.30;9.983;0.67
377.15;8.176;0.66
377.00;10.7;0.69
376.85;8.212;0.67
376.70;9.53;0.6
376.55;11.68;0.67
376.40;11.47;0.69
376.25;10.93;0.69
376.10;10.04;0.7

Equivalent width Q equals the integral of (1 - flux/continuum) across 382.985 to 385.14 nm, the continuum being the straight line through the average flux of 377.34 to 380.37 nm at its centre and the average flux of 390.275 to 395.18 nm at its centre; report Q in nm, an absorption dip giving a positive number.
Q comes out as 0.33 nm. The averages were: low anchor 11.4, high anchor 9.66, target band 9.12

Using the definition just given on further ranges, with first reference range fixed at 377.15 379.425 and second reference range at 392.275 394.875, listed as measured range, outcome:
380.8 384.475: 0.407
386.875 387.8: -0.176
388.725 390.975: -0.405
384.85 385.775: -0.195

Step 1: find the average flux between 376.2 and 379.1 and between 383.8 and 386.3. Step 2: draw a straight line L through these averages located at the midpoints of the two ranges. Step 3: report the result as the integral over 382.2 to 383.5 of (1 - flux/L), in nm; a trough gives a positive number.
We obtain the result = 0.26 nm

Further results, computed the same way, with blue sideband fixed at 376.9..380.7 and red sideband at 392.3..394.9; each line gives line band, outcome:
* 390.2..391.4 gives -0.45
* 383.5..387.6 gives -0.43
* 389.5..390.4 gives -0.26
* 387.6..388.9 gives -0.21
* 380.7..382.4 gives -0.07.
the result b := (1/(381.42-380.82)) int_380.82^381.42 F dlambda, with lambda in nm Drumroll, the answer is 11.9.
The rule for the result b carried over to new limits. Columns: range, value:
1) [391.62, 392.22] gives 11.5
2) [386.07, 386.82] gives 12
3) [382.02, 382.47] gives 10.2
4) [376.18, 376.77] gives 10.9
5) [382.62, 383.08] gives 8.36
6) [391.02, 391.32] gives 12.6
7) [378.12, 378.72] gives 13.3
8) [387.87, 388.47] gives 10.9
